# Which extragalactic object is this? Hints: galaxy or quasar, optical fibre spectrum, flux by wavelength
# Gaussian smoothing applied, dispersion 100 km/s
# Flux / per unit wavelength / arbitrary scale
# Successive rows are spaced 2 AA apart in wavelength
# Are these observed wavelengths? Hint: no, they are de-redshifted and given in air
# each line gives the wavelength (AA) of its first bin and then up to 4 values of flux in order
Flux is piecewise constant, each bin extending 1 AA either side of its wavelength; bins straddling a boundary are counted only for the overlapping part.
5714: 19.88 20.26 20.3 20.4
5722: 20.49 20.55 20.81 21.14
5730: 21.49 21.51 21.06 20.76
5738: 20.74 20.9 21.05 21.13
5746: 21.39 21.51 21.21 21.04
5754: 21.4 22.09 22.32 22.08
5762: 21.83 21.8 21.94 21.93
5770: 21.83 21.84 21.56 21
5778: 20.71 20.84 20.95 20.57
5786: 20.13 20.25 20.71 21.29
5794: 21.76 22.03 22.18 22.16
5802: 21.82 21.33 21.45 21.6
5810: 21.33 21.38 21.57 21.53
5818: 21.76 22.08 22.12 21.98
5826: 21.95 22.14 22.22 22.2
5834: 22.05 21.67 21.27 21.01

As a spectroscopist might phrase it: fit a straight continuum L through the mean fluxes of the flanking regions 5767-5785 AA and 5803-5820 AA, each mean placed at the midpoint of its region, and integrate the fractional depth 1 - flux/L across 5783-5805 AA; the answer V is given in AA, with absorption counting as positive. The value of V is 0.1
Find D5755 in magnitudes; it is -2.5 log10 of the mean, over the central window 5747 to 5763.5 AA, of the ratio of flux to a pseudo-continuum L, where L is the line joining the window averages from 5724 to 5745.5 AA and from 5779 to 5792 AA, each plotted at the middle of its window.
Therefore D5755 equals -0.04 mag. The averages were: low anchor 21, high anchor 20.6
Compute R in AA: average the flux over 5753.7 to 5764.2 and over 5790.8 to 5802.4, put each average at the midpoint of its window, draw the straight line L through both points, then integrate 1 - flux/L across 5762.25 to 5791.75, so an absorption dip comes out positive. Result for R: 1.0 AA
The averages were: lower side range 22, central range 21.2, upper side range 21.9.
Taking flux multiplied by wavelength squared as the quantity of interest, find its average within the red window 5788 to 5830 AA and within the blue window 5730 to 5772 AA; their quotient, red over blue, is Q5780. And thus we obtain 1.0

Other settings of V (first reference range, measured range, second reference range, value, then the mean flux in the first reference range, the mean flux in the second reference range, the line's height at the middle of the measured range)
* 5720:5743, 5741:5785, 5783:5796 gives -1.16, 20.9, 20.9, 20.9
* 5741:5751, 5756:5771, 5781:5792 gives -0.71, 21.3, 20.6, 21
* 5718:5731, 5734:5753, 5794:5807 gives -0.04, 20.8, 21.8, 21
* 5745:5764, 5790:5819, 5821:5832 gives 0.44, 21.7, 22.1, 22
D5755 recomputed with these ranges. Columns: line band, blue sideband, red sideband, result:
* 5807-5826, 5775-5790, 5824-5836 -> -0.003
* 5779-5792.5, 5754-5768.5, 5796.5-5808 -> 0.061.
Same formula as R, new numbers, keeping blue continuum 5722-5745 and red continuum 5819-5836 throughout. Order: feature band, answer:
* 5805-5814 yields 0.2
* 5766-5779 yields 0.0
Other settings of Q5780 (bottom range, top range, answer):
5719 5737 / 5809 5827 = 1.07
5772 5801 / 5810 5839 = 1.04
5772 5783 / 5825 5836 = 1.07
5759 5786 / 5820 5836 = 1.05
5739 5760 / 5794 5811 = 1.03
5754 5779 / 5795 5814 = 1.01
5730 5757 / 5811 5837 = 1.06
